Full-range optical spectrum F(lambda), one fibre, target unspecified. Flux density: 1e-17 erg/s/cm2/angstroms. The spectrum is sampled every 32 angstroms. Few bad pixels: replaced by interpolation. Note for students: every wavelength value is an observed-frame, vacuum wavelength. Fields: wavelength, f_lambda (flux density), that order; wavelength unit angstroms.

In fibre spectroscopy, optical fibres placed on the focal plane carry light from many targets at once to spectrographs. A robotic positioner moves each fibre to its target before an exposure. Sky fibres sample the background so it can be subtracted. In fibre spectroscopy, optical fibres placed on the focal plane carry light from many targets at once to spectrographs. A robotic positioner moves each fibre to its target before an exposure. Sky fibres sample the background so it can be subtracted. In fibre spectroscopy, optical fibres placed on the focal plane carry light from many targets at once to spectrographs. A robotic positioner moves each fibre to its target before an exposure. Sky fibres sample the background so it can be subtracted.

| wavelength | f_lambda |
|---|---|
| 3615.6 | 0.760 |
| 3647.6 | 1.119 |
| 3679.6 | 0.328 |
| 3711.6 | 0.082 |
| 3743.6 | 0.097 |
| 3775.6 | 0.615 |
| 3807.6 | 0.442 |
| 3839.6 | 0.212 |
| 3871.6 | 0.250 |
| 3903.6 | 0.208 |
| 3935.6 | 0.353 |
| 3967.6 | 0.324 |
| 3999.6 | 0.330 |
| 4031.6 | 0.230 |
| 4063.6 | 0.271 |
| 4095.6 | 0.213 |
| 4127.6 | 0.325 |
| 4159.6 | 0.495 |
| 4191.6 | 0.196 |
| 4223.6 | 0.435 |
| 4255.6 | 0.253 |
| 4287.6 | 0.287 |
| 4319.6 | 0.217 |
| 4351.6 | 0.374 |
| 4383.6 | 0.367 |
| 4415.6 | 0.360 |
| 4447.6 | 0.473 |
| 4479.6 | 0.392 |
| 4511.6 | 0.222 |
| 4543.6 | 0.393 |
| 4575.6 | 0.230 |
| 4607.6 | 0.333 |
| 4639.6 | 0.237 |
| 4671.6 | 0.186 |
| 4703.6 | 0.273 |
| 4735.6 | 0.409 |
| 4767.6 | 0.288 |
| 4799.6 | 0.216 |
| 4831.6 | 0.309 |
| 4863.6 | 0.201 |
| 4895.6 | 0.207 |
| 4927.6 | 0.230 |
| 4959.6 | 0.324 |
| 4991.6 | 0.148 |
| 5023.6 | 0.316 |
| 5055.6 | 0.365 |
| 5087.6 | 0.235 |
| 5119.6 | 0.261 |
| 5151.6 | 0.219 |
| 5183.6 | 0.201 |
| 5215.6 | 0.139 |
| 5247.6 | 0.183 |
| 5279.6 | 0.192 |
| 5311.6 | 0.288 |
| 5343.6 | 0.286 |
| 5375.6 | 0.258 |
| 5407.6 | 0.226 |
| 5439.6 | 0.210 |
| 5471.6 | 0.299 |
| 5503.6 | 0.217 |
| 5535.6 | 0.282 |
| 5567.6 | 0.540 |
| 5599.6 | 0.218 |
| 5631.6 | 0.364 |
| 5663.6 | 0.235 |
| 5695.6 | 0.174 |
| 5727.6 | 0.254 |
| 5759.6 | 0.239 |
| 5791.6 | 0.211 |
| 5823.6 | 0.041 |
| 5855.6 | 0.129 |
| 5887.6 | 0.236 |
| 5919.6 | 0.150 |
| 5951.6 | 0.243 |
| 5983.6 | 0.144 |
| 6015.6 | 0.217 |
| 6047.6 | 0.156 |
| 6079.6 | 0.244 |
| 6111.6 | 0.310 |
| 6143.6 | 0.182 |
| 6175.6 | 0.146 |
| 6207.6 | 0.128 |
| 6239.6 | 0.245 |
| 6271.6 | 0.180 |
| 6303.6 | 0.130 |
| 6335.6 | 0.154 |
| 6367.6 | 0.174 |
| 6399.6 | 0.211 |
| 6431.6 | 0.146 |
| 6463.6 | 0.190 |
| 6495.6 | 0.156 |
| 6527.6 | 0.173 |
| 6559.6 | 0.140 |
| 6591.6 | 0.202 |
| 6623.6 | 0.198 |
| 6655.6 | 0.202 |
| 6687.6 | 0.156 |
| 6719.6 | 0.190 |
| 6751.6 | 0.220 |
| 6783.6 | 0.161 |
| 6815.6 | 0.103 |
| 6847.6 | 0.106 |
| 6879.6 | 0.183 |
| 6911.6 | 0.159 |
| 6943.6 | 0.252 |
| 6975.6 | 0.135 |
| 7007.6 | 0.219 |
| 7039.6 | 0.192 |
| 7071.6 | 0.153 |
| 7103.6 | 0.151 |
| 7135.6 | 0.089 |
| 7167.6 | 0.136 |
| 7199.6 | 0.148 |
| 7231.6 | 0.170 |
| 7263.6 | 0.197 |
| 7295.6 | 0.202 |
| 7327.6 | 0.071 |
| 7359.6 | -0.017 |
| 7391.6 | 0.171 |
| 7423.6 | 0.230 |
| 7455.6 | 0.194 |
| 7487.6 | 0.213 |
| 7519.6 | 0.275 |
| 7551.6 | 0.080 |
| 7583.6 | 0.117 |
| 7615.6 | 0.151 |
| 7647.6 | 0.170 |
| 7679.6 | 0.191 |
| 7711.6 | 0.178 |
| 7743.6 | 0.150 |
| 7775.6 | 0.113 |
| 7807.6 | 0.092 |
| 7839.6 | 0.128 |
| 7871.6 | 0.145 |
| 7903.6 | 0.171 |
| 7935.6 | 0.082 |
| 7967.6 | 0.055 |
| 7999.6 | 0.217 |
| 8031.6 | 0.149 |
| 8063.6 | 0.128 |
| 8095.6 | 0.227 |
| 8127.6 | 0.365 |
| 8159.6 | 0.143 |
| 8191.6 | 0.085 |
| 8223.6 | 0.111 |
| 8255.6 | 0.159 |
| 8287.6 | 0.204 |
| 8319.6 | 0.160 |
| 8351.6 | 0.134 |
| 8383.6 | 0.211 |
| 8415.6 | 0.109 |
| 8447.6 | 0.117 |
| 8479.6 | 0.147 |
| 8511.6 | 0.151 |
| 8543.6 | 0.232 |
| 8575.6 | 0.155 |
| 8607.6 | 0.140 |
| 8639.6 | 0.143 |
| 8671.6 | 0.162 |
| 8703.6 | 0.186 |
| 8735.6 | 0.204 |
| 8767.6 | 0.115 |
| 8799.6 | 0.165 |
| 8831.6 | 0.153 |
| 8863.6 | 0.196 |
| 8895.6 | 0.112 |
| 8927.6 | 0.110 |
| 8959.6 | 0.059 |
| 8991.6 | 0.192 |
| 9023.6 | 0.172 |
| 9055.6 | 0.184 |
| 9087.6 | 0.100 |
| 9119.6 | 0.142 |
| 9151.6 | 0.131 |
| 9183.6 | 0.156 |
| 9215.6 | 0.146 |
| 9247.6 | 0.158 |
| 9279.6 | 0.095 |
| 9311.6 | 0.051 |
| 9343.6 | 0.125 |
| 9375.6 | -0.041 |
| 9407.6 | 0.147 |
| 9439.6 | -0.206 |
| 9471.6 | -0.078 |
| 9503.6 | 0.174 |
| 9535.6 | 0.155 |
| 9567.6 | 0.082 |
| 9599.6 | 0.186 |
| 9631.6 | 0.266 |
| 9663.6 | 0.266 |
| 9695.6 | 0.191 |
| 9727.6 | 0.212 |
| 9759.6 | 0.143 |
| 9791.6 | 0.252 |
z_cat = 1.18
